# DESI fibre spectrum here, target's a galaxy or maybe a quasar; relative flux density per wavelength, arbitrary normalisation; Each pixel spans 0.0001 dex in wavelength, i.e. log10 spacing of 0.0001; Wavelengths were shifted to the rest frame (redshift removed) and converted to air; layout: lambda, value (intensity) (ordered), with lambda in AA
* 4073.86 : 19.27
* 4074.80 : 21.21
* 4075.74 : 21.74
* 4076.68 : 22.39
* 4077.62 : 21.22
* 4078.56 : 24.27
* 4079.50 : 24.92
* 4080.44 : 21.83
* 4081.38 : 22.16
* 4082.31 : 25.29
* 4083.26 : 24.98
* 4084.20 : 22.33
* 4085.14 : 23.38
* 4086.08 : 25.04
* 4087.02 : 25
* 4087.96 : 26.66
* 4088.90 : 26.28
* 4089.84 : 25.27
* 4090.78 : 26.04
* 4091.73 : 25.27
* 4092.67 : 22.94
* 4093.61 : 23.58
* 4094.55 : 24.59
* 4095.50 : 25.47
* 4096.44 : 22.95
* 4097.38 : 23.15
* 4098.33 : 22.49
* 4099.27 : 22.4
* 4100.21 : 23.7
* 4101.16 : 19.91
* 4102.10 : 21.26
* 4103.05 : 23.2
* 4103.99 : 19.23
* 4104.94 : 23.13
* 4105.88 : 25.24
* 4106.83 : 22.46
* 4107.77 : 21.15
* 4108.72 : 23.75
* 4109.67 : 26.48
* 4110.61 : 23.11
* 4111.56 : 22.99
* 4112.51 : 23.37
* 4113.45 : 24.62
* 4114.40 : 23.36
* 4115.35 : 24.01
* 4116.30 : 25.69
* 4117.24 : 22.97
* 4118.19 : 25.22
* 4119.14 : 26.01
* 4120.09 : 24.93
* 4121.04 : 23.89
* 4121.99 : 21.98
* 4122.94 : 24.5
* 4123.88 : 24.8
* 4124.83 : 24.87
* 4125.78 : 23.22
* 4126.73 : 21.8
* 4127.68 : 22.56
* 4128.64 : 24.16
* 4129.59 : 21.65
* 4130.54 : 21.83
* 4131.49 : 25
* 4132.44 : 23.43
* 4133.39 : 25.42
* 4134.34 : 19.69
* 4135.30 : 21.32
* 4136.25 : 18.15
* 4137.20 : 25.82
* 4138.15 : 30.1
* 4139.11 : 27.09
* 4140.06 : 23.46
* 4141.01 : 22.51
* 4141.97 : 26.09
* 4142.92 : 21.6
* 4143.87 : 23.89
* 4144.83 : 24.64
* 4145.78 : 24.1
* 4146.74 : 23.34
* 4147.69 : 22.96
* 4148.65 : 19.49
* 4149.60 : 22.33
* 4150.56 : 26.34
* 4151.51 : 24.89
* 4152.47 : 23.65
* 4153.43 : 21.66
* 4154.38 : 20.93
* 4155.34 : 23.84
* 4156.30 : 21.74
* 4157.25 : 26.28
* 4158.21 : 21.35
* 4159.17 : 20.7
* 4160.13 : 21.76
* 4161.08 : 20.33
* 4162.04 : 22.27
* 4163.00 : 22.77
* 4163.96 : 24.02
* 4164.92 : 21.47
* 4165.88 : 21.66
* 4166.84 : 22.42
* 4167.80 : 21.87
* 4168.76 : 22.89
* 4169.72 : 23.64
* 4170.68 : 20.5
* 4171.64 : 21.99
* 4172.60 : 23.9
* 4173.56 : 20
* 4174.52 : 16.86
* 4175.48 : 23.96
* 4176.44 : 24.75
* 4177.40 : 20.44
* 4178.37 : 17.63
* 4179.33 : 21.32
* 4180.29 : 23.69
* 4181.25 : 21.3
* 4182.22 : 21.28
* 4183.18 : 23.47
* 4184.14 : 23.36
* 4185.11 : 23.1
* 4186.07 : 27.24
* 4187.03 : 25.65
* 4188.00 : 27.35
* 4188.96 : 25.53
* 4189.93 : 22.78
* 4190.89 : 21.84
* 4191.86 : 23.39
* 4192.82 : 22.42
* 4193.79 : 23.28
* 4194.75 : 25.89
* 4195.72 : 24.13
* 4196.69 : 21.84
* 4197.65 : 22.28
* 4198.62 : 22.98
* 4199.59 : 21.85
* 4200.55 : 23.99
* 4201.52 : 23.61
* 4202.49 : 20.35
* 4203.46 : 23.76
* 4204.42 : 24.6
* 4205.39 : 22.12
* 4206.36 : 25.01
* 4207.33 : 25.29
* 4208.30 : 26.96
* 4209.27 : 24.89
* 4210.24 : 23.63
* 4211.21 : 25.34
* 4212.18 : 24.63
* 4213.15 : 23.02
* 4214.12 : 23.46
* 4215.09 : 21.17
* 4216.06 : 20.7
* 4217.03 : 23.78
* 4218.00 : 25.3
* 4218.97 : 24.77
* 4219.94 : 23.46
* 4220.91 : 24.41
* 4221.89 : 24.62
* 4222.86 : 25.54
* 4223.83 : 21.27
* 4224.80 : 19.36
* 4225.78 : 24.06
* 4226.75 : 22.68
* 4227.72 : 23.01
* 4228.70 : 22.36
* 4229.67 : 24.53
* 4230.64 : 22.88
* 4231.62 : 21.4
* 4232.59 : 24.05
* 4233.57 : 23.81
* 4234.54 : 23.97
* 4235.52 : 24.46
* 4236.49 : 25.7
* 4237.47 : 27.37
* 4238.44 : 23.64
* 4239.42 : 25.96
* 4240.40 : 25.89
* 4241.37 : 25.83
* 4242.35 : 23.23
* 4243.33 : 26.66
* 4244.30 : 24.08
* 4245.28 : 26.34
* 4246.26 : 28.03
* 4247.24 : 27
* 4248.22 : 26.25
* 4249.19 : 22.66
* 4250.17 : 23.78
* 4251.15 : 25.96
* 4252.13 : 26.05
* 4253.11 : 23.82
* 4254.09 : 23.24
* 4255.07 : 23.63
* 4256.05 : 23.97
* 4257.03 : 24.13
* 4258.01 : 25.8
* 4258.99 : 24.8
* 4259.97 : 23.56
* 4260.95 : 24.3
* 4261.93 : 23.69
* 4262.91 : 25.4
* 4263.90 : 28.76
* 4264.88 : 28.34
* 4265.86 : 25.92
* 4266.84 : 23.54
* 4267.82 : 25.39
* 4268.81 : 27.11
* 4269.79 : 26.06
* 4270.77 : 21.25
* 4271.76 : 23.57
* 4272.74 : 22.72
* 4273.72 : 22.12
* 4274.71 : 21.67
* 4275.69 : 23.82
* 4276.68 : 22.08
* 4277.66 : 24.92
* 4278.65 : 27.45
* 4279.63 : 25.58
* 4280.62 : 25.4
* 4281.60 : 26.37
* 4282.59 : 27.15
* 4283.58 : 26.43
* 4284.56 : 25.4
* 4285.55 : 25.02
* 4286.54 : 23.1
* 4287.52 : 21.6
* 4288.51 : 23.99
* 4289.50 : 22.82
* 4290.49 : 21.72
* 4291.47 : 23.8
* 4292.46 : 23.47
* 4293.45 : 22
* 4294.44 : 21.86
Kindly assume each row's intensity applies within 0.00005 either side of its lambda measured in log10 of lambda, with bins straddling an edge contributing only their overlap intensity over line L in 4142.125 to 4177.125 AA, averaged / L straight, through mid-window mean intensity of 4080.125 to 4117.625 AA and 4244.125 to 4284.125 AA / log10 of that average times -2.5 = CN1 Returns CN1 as 0.074 mag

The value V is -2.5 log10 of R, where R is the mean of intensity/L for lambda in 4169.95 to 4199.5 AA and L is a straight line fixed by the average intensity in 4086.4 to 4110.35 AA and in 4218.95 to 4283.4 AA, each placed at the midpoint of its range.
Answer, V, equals 0.06 mag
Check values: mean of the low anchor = 23.7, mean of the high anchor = 24.6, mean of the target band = 22.8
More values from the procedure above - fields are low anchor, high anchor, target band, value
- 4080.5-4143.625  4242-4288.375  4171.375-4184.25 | 0.120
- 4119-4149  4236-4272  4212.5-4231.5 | 0.071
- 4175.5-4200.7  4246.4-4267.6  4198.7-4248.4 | 0.002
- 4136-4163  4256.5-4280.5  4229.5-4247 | -0.026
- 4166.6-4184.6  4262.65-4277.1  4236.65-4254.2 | -0.069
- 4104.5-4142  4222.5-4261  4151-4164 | 0.065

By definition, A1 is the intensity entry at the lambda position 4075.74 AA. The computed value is 21.74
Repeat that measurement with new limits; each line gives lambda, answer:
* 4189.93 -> 22.78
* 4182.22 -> 21.28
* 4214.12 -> 23.46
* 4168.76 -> 22.89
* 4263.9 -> 28.76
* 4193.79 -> 23.28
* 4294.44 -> 21.86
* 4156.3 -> 21.74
